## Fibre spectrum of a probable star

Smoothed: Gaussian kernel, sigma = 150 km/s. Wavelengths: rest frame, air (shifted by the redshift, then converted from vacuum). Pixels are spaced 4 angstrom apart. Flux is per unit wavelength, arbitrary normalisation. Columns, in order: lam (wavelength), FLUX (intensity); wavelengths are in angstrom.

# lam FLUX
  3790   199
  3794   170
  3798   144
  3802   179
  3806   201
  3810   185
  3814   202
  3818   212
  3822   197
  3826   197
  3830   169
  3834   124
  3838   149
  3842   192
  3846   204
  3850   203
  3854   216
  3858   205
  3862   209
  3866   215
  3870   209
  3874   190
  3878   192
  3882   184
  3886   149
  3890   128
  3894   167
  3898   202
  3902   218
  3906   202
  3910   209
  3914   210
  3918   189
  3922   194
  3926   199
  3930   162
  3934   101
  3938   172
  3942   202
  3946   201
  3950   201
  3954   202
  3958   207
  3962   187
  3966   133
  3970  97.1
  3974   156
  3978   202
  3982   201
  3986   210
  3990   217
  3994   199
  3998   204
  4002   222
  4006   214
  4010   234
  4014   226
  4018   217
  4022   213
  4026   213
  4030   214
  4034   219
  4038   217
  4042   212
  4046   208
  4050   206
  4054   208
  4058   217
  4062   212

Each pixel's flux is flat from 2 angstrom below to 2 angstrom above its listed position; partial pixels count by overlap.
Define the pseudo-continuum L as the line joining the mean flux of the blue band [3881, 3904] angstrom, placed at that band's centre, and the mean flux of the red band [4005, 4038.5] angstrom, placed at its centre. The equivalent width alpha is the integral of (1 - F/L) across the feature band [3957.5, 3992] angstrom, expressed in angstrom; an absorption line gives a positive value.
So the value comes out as 4.3 angstrom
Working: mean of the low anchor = 174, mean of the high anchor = 219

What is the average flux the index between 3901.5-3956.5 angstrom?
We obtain 190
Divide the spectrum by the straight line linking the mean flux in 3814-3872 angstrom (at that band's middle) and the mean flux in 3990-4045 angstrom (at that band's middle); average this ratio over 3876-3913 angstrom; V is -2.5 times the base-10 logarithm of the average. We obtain 0.089 mag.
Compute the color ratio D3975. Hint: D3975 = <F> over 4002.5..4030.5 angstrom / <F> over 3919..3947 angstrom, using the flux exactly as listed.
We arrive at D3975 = 1.25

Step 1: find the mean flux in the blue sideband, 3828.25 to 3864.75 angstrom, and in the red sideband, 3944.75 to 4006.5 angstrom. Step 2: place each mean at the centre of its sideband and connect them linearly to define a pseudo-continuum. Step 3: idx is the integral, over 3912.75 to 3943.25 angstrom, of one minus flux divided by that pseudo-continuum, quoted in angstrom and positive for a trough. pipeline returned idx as 1.9 angstrom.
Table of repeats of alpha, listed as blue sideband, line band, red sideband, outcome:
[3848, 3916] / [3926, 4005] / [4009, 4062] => 8.5 angstrom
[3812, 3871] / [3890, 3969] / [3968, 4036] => 5.6 angstrom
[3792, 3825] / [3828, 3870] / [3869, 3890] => -1.8 angstrom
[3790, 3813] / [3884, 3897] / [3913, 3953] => 2.1 angstrom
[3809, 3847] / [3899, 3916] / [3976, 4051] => -1.2 angstrom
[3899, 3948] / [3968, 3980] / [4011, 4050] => 3.0 angstrom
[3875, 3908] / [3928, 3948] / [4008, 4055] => 2.6 angstrom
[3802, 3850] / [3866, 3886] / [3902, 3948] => -0.6 angstrom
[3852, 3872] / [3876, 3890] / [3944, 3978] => 2.4 angstrom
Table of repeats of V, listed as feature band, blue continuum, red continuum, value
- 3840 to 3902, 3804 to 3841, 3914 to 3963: -0.05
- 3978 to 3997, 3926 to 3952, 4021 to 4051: -0.07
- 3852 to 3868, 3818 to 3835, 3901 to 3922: -0.12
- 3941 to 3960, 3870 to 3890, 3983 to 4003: -0.03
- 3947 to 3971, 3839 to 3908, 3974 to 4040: 0.17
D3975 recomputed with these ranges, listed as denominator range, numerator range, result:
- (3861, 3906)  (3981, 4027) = 1.14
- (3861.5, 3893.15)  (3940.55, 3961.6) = 1.10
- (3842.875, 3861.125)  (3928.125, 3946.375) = 0.80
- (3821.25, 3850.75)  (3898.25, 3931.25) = 1.12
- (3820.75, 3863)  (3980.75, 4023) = 1.15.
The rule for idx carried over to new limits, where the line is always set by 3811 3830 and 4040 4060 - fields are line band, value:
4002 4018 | -1.18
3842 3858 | -0.49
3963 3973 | 3.86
